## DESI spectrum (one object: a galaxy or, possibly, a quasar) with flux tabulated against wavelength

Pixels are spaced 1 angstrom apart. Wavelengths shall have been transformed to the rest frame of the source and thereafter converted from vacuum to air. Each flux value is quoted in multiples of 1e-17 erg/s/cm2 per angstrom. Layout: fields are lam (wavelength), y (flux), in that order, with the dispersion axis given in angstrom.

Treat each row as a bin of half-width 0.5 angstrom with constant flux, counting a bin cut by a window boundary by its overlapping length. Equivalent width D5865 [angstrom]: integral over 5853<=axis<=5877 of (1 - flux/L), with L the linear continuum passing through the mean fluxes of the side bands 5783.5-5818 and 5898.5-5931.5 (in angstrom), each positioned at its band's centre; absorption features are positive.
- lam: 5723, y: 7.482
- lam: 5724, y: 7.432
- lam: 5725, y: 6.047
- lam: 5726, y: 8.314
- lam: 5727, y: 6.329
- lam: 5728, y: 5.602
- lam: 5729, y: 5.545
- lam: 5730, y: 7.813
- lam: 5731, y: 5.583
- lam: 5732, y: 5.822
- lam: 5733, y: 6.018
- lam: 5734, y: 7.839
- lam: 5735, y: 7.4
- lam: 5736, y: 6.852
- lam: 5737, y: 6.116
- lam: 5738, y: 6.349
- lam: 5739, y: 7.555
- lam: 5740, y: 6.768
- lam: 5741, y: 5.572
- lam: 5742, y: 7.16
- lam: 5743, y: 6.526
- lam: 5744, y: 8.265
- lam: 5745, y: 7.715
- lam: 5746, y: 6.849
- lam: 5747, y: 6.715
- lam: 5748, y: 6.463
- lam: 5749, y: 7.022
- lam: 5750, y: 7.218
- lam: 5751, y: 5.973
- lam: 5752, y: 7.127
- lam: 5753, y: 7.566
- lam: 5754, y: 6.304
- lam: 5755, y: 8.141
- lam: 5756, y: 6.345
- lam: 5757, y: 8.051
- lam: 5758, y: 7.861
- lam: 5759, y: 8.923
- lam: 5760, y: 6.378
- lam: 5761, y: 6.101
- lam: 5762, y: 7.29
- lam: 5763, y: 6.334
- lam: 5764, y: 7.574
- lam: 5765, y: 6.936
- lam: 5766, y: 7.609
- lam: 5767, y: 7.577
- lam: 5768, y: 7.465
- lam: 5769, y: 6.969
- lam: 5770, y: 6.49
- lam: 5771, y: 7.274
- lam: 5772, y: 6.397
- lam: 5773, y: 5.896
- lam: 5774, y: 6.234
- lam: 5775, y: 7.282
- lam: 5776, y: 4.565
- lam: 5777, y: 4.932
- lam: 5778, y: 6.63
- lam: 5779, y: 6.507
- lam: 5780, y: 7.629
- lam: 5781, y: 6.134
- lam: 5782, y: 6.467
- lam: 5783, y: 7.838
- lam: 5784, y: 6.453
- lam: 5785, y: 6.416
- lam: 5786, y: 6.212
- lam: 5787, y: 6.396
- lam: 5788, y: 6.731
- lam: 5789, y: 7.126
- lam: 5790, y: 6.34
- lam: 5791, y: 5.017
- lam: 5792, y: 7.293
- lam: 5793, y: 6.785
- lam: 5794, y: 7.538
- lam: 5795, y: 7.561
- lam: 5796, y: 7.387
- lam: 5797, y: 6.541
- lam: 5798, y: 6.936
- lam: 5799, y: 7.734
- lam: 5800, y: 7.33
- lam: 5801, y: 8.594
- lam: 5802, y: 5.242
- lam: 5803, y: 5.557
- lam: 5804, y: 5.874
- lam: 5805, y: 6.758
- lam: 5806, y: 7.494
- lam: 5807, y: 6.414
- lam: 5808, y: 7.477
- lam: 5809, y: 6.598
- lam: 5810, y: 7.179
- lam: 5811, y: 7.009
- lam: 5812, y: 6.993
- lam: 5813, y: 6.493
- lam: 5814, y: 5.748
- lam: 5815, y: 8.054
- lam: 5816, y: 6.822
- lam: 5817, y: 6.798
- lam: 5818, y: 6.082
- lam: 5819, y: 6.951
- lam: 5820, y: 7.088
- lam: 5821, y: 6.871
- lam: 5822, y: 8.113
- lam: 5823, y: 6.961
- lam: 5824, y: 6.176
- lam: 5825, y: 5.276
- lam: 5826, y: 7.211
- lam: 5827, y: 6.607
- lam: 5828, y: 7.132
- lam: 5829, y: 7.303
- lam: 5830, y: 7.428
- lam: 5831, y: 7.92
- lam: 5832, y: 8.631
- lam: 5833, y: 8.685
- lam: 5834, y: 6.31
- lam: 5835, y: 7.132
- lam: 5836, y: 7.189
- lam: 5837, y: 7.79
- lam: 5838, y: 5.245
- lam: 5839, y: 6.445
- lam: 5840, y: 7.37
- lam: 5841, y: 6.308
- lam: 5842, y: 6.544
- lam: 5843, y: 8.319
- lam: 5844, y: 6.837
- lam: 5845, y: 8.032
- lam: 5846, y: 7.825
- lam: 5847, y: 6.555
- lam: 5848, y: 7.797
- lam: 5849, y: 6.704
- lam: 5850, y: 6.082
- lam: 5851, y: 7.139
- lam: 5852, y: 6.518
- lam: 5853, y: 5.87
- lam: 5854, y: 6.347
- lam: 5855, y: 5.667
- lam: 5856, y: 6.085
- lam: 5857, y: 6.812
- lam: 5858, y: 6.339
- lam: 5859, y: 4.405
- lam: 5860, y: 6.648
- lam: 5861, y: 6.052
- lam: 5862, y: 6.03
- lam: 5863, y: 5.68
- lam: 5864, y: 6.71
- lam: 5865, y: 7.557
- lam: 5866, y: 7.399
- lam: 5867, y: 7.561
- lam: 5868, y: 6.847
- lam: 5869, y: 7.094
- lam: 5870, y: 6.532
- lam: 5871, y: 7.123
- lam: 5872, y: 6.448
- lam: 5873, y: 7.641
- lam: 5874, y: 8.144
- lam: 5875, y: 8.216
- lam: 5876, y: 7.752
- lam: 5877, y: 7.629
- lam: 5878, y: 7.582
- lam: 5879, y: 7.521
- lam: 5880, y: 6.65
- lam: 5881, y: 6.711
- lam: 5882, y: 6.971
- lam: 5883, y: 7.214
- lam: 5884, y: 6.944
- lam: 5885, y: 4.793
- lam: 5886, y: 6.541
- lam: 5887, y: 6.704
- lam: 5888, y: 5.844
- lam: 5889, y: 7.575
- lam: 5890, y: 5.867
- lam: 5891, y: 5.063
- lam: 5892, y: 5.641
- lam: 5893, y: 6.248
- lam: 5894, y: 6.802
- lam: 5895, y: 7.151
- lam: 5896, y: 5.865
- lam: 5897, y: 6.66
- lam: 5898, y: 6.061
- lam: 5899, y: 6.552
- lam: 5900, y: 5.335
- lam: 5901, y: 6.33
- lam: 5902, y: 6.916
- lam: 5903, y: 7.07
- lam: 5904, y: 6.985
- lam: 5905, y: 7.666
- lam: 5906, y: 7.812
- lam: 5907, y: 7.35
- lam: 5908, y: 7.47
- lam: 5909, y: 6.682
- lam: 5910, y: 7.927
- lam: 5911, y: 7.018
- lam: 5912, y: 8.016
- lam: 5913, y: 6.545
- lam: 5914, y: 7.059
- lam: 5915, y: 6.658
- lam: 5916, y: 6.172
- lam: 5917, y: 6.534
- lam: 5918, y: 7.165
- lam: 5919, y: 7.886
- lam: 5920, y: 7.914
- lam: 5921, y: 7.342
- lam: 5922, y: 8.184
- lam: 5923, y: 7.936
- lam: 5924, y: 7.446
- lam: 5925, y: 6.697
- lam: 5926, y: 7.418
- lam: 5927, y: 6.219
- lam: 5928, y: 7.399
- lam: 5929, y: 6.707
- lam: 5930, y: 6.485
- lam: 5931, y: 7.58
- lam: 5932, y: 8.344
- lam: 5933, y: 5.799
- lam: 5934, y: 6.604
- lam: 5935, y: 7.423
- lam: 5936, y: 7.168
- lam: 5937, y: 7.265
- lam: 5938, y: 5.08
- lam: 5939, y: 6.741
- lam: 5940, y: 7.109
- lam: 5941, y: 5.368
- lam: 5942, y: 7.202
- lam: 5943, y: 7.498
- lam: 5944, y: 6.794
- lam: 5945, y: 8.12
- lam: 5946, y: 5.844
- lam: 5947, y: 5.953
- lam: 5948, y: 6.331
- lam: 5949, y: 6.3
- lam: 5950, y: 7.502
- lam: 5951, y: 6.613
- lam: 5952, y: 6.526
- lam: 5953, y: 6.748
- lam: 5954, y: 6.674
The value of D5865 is 0.8 angstrom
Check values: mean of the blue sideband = 6.78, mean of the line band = 6.74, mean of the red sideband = 7.11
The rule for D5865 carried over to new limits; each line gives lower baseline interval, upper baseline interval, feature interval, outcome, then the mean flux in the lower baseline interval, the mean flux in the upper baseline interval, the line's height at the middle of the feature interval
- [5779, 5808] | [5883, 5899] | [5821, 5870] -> -2.42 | 6.79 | 6.29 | 6.52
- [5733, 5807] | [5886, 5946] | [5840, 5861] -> 0.67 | 6.85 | 6.88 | 6.86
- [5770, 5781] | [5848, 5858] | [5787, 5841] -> -4.57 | 6.33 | 6.43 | 6.38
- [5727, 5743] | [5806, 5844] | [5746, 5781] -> -1.01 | 6.53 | 7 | 6.67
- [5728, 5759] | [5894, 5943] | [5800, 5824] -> 0.33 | 6.9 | 6.97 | 6.92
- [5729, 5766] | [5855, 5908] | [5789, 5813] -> 0.00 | 6.95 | 6.71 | 6.85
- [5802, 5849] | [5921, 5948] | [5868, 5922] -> 0.31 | 6.97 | 6.93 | 6.95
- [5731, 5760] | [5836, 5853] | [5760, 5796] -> 1.44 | 6.98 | 6.94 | 6.97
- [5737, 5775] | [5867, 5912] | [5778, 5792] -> 0.76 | 6.99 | 6.86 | 6.96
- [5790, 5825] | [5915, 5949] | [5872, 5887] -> -0.49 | 6.84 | 6.95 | 6.9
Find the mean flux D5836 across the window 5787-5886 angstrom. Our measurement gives 6.88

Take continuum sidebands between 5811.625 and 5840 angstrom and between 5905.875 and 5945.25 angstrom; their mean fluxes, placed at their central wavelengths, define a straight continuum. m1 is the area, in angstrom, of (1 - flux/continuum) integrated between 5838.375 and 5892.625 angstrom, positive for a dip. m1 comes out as 2.2 angstrom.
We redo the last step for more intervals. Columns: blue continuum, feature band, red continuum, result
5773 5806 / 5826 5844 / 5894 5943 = -1.2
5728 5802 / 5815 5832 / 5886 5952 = -0.4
